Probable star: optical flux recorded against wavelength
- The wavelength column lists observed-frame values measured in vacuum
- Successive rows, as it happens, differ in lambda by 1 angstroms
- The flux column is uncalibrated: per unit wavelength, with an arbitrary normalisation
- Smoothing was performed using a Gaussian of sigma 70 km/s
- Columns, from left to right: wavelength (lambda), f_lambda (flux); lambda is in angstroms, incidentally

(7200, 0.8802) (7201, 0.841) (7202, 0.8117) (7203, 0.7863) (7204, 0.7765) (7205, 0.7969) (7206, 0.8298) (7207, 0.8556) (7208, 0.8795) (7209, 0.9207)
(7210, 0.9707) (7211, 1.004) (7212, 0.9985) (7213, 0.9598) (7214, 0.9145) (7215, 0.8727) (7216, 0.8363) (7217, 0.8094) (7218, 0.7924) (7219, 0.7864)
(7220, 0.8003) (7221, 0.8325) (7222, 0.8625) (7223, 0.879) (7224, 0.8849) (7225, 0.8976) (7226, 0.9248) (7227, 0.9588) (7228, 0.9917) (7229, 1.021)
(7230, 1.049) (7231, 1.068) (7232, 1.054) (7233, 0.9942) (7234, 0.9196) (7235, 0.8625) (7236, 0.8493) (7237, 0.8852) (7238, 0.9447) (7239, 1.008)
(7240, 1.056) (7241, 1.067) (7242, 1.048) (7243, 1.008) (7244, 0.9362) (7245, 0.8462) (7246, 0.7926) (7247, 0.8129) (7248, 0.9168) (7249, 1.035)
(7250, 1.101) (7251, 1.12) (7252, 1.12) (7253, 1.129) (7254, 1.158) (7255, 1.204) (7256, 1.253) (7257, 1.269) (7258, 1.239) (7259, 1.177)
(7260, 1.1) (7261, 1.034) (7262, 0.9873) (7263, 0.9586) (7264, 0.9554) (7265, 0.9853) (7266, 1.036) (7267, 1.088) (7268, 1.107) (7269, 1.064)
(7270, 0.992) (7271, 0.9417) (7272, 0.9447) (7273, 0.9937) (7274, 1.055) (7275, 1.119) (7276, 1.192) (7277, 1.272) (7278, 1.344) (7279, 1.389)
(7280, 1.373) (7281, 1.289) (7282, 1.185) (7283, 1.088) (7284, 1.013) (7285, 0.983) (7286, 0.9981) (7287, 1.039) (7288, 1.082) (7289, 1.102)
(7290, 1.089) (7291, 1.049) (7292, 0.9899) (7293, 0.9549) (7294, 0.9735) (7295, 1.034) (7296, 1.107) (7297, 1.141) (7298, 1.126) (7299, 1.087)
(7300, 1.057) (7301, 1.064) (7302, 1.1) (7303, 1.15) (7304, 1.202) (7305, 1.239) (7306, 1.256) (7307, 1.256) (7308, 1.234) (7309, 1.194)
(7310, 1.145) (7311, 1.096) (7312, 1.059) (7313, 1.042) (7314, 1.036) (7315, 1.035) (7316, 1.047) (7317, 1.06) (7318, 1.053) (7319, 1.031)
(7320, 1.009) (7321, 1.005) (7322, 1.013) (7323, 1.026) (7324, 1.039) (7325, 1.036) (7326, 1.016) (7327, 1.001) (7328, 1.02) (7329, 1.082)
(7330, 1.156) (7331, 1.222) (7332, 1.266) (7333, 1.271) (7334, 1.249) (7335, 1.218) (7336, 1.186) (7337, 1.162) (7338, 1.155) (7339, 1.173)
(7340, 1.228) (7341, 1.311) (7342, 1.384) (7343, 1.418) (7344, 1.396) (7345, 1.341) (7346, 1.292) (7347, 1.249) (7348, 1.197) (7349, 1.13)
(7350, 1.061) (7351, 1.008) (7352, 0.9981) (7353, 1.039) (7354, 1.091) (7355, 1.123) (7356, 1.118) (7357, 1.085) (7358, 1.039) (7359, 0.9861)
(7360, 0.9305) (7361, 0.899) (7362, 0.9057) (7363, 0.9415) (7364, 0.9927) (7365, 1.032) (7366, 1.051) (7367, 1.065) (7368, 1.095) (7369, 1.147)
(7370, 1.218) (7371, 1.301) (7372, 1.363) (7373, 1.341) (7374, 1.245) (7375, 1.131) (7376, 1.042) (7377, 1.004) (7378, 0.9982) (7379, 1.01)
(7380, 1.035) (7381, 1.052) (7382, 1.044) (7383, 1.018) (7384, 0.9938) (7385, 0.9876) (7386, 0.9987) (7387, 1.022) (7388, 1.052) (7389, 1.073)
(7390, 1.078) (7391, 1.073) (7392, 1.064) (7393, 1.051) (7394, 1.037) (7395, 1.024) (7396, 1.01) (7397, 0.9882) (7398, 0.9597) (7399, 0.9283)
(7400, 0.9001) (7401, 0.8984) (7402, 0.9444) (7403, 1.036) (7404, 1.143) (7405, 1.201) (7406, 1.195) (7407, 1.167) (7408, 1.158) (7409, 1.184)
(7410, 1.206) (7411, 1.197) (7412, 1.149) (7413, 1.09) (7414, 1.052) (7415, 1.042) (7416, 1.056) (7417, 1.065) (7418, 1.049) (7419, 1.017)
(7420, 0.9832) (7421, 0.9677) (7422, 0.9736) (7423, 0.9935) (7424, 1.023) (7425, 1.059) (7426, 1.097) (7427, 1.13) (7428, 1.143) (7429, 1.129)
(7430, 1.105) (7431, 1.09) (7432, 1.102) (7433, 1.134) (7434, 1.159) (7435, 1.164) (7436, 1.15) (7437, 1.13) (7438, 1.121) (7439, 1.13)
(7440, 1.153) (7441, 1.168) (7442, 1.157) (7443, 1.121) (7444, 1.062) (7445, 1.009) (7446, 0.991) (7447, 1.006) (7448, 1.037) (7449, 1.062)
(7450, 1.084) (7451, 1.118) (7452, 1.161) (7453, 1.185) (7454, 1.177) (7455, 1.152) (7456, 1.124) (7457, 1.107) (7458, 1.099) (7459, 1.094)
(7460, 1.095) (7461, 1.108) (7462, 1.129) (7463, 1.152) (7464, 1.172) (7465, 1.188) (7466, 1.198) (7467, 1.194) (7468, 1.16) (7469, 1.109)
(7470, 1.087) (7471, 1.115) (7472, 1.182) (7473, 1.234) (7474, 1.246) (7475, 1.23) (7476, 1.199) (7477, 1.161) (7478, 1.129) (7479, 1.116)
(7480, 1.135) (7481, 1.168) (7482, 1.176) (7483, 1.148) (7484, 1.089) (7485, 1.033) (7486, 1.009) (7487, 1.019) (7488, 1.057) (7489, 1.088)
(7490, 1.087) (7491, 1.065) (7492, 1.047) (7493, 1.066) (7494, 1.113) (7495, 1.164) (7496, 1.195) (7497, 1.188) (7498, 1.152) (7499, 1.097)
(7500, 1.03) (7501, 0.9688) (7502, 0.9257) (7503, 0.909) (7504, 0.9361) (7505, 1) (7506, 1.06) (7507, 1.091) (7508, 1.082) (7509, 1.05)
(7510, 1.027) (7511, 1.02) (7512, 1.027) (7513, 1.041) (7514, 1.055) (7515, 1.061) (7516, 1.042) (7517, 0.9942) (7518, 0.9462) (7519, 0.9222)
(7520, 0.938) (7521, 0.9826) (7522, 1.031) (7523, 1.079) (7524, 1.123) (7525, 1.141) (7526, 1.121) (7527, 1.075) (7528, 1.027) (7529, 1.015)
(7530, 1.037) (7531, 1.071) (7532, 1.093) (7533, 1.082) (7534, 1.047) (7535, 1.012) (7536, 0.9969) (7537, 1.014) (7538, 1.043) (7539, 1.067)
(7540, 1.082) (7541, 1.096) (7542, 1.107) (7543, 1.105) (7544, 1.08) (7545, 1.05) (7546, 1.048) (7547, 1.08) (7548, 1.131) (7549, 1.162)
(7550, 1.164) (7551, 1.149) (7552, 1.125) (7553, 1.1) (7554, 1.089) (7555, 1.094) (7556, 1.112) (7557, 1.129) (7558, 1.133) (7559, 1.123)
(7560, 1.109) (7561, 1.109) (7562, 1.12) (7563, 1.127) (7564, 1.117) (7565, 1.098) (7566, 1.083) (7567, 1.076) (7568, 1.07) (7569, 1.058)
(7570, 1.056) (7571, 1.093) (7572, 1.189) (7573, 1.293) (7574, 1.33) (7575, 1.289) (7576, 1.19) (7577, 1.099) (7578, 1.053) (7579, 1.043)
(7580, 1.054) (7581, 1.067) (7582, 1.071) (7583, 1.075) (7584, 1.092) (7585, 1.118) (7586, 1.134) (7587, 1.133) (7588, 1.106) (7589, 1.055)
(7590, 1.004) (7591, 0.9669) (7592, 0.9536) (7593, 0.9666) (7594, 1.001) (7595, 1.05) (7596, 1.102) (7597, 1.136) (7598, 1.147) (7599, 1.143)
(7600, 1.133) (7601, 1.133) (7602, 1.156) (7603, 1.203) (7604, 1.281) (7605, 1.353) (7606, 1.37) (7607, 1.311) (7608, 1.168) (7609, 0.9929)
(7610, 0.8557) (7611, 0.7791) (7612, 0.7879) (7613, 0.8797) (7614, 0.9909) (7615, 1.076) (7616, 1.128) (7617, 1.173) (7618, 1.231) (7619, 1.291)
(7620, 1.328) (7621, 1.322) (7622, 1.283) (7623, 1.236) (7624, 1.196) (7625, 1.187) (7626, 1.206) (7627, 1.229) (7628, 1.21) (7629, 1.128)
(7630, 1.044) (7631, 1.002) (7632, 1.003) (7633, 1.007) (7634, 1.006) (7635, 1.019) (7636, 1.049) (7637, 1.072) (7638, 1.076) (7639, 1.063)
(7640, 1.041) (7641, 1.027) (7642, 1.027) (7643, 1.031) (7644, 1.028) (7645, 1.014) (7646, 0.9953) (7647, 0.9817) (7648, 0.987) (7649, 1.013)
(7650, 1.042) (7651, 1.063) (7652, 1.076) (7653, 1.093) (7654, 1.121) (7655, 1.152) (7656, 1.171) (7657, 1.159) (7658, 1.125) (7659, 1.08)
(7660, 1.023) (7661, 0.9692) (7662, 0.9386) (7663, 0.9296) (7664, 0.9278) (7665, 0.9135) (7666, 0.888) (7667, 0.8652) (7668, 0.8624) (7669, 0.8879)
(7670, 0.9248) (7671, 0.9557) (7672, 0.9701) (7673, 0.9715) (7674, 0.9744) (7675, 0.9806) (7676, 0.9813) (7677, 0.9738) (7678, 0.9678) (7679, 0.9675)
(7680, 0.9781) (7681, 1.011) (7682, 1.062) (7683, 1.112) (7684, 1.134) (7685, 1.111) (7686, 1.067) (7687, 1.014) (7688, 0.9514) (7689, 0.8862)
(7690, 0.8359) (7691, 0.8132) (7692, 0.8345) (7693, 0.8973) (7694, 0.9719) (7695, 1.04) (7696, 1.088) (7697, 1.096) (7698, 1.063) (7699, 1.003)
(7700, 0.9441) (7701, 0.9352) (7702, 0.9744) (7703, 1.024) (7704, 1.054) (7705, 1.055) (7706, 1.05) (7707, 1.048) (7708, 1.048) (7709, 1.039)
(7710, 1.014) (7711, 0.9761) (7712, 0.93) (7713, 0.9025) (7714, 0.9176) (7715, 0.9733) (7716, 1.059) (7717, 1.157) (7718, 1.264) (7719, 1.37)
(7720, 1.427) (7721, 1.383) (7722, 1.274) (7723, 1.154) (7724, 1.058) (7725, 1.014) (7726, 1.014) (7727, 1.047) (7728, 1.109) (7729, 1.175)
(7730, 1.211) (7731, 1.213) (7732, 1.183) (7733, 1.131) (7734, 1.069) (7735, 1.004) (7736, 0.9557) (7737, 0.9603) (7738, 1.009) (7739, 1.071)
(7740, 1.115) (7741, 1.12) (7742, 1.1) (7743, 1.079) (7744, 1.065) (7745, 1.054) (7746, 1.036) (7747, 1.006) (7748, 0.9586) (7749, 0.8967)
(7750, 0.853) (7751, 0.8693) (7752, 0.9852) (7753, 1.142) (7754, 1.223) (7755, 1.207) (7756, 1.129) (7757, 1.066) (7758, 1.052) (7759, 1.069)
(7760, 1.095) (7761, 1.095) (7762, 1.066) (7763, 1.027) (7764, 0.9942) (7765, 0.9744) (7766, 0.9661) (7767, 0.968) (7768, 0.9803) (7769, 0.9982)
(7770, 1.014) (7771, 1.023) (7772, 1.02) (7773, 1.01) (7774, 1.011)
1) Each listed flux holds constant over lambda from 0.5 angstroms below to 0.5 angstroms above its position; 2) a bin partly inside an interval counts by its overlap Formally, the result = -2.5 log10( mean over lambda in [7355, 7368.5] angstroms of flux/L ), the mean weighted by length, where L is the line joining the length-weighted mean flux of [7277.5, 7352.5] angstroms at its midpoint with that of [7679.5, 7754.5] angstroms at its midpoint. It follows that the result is 0.11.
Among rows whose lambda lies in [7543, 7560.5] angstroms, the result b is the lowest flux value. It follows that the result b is 1.048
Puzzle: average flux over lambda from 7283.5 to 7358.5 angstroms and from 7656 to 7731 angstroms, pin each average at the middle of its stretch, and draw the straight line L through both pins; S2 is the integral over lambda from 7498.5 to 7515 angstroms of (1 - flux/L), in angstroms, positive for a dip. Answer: 0.80 angstroms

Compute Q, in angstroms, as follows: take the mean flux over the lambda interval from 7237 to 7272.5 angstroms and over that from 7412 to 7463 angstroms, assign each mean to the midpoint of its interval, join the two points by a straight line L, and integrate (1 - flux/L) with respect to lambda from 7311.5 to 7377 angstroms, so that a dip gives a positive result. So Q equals -3.38 angstroms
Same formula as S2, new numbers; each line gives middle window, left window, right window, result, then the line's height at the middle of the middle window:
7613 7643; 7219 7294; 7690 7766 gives -1.98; 1.05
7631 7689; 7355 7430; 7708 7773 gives 2.87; 1.07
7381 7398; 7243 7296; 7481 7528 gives 0.54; 1.06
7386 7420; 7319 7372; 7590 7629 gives 1.91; 1.13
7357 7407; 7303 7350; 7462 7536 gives 3.49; 1.13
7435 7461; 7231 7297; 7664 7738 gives -1.57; 1.05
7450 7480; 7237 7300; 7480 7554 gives -2.41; 1.07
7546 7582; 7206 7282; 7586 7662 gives -1.42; 1.08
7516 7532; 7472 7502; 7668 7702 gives 0.80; 1.09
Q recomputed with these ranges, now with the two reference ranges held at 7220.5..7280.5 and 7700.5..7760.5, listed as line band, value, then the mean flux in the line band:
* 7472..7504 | -1.5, 1.1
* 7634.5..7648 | 0.4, 1.03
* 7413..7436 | -0.5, 1.07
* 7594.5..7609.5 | -1.6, 1.18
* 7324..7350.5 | -4.0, 1.2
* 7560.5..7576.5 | -1.3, 1.14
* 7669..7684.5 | 1.1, 0.994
